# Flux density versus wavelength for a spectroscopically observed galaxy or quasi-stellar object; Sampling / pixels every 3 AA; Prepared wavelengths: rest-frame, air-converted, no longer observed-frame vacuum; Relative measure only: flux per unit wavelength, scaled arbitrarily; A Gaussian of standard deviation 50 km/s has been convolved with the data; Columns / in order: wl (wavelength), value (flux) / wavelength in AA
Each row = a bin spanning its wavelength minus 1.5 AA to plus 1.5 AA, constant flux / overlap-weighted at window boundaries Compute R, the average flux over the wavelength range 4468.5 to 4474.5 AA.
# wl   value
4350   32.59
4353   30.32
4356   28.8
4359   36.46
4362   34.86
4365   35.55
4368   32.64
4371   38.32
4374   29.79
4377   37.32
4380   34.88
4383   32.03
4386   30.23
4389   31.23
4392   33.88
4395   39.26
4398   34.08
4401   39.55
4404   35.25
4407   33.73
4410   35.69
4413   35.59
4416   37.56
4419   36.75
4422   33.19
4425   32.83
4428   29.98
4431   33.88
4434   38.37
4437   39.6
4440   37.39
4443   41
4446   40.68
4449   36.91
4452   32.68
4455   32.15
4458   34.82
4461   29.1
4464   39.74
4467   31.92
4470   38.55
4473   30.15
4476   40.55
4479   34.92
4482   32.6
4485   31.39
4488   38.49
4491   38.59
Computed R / 34.3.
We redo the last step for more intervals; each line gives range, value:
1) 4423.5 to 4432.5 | 32.2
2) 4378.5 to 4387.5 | 32.4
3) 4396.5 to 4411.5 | 35.7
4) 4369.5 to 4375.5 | 34.1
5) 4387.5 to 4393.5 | 32.6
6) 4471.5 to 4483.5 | 34.6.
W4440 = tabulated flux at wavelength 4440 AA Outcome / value 37.39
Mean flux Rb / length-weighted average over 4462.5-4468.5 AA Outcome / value 35.8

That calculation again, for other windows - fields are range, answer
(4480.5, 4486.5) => 32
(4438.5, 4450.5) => 39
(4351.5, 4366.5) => 33.2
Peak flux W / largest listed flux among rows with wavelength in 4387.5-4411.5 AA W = 39.55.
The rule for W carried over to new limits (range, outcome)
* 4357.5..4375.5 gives 38.32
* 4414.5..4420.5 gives 37.56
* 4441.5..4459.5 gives 41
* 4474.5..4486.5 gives 40.55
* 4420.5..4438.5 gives 39.6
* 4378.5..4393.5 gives 34.88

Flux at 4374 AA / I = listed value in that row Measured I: 29.79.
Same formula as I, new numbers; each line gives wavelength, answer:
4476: 40.55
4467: 31.92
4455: 32.15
